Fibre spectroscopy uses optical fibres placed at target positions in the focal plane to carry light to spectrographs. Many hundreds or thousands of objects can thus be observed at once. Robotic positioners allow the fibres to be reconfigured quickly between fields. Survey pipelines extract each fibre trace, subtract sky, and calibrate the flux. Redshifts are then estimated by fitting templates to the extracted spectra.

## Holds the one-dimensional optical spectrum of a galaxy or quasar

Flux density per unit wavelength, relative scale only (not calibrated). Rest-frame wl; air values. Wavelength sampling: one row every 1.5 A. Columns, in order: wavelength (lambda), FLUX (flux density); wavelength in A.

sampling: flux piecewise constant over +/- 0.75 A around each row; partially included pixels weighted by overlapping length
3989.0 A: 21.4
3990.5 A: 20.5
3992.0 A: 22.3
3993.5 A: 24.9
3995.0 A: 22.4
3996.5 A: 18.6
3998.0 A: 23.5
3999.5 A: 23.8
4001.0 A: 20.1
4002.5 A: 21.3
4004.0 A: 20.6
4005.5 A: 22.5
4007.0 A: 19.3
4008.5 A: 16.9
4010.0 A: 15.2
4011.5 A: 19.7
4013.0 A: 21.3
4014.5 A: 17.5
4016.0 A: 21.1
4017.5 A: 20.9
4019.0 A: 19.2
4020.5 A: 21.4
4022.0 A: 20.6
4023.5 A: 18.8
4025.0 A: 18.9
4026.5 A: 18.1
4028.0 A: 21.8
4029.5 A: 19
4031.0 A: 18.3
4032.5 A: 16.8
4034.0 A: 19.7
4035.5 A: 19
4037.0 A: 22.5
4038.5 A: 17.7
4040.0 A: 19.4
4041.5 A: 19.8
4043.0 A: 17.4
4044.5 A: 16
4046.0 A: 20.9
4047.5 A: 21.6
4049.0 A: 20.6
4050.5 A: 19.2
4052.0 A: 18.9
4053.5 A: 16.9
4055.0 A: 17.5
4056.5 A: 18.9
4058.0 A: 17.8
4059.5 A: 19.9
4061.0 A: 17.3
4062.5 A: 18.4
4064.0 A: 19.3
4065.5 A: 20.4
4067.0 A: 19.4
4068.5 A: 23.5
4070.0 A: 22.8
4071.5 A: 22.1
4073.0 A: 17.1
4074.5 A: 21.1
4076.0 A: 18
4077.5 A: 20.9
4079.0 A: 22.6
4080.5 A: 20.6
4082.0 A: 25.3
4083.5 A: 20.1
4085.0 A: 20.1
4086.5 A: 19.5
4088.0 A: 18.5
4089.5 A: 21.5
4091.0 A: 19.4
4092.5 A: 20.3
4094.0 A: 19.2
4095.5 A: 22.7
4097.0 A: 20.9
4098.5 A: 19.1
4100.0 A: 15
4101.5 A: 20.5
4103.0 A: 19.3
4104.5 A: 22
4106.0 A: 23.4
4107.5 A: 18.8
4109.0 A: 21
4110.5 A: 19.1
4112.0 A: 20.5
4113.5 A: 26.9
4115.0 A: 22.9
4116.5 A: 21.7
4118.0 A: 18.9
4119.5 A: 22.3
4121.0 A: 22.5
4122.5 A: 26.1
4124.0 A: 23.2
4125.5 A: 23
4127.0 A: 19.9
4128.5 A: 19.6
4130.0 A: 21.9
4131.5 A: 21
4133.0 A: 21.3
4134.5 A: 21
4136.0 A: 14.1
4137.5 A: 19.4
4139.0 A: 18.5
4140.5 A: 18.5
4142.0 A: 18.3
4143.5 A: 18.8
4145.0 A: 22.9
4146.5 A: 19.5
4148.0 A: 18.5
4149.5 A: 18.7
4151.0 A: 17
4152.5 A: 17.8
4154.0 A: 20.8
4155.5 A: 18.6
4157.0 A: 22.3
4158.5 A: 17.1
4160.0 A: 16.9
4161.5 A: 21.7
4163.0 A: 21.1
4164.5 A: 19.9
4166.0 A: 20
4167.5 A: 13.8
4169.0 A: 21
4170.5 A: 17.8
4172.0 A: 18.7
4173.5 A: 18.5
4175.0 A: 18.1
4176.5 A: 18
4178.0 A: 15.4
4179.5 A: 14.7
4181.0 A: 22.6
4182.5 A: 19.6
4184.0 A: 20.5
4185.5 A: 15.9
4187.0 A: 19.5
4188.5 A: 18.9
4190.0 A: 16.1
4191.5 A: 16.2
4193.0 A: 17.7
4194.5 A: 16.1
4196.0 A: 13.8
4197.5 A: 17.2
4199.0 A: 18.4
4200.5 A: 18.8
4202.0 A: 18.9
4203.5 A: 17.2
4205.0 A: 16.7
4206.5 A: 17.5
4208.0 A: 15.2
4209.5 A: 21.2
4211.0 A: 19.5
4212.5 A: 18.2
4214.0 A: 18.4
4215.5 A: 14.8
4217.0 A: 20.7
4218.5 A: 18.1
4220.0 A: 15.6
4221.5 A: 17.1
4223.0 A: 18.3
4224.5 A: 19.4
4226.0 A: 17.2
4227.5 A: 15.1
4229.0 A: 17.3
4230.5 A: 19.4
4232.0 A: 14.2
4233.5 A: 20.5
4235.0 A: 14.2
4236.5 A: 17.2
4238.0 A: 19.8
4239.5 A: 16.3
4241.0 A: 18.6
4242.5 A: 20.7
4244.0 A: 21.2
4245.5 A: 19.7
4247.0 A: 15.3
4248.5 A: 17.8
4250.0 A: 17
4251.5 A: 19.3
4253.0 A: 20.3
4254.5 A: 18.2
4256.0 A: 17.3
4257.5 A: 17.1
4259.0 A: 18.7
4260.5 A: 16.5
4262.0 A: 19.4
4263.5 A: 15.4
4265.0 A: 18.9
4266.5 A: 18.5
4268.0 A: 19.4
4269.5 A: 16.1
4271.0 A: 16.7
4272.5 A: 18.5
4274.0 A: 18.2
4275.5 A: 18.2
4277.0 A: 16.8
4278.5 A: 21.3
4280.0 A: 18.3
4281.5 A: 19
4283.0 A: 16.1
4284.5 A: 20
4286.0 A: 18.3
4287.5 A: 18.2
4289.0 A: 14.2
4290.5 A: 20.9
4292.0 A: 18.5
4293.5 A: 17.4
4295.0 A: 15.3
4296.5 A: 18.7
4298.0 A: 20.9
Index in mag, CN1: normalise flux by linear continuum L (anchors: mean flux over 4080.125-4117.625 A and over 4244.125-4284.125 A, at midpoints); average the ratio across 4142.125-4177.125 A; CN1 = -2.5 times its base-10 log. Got 0.04 mag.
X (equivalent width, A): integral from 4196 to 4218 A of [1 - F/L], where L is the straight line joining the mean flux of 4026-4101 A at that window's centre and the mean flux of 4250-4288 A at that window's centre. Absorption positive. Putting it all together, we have 0.84 A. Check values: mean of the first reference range 19.7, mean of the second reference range 18.2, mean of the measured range 17.9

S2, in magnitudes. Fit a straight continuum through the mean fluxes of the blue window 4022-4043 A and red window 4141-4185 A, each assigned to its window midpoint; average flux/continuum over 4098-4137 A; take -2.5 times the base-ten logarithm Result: -0.11 mag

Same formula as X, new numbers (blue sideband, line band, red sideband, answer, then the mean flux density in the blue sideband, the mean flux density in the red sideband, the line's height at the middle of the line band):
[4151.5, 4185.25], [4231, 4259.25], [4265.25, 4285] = 0.49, 18.8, 18.2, 18.4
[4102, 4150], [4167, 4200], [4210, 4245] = 2.52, 20.7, 17.9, 19.2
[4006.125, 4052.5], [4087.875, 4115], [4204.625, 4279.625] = -2.50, 19.3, 17.9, 18.8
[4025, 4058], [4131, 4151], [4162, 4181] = -0.74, 19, 18.3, 18.5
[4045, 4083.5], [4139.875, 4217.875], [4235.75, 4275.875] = 2.32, 20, 18.2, 18.9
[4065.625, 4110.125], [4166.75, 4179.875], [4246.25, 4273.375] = 1.20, 20.5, 17.8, 19.2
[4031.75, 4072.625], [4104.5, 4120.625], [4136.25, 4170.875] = -2.04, 19.4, 19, 19.2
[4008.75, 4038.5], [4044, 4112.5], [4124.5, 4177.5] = -2.28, 19.4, 19.3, 19.3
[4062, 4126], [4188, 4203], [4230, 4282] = 1.55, 20.9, 18.1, 19.2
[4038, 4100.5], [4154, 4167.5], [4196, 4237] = -0.76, 19.7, 17.6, 18.4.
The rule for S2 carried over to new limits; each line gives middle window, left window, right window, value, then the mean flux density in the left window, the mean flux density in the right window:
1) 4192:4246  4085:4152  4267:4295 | 0.07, 20.4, 18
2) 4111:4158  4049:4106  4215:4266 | -0.07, 19.9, 17.9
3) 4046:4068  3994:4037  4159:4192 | 0.02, 19.9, 18.4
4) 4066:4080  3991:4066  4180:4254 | -0.08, 19.7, 17.9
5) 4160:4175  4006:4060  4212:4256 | -0.04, 19.1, 17.9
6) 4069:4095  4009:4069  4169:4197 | -0.10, 19.2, 17.8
